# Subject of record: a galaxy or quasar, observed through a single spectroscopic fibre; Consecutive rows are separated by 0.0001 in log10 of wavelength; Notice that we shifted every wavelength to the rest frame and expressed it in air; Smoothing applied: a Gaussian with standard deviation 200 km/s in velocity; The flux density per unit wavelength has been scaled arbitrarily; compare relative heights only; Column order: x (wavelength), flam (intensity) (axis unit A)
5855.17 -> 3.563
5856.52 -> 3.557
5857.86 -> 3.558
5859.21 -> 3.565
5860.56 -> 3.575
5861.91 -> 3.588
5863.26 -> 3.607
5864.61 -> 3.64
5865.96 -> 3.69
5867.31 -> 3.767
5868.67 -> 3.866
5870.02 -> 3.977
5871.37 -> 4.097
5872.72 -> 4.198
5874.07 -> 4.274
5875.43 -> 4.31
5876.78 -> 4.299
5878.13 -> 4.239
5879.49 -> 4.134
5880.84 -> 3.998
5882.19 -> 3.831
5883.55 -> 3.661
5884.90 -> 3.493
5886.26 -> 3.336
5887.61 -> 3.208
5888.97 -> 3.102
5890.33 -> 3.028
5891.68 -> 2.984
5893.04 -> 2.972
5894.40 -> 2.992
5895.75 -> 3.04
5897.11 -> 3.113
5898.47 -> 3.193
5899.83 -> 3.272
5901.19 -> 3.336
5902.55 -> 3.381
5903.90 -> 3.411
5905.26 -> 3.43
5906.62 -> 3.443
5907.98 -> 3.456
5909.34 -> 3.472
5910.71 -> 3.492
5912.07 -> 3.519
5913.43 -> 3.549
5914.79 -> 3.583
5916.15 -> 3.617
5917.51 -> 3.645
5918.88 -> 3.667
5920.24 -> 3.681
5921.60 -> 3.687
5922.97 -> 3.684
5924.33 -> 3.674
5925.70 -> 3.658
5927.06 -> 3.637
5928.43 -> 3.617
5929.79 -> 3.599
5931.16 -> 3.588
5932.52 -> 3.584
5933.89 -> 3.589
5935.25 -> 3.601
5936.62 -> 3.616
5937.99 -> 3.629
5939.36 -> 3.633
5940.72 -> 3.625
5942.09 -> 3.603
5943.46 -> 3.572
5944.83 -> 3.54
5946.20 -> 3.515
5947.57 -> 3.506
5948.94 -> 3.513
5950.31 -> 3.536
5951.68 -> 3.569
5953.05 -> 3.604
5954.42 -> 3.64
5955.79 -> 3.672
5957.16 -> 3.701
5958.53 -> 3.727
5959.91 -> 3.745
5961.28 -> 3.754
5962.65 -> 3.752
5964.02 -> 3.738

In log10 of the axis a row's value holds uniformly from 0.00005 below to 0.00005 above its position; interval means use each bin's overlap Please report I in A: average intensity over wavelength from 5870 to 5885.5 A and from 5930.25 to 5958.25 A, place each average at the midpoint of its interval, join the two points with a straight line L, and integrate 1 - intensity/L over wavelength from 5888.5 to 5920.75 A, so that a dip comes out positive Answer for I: 4.3 A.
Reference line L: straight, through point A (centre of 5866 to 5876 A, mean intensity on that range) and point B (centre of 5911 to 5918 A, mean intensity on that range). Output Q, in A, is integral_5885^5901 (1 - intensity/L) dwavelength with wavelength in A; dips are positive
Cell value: 2.8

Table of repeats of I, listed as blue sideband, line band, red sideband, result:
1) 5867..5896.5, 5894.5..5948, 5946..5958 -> 1.55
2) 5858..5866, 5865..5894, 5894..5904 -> -2.57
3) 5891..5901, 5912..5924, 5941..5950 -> -1.24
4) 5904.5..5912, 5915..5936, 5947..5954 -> -0.83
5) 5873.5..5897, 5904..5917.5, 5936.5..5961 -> 0.28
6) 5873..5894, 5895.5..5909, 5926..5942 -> 1.19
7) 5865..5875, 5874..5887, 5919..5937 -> -0.07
